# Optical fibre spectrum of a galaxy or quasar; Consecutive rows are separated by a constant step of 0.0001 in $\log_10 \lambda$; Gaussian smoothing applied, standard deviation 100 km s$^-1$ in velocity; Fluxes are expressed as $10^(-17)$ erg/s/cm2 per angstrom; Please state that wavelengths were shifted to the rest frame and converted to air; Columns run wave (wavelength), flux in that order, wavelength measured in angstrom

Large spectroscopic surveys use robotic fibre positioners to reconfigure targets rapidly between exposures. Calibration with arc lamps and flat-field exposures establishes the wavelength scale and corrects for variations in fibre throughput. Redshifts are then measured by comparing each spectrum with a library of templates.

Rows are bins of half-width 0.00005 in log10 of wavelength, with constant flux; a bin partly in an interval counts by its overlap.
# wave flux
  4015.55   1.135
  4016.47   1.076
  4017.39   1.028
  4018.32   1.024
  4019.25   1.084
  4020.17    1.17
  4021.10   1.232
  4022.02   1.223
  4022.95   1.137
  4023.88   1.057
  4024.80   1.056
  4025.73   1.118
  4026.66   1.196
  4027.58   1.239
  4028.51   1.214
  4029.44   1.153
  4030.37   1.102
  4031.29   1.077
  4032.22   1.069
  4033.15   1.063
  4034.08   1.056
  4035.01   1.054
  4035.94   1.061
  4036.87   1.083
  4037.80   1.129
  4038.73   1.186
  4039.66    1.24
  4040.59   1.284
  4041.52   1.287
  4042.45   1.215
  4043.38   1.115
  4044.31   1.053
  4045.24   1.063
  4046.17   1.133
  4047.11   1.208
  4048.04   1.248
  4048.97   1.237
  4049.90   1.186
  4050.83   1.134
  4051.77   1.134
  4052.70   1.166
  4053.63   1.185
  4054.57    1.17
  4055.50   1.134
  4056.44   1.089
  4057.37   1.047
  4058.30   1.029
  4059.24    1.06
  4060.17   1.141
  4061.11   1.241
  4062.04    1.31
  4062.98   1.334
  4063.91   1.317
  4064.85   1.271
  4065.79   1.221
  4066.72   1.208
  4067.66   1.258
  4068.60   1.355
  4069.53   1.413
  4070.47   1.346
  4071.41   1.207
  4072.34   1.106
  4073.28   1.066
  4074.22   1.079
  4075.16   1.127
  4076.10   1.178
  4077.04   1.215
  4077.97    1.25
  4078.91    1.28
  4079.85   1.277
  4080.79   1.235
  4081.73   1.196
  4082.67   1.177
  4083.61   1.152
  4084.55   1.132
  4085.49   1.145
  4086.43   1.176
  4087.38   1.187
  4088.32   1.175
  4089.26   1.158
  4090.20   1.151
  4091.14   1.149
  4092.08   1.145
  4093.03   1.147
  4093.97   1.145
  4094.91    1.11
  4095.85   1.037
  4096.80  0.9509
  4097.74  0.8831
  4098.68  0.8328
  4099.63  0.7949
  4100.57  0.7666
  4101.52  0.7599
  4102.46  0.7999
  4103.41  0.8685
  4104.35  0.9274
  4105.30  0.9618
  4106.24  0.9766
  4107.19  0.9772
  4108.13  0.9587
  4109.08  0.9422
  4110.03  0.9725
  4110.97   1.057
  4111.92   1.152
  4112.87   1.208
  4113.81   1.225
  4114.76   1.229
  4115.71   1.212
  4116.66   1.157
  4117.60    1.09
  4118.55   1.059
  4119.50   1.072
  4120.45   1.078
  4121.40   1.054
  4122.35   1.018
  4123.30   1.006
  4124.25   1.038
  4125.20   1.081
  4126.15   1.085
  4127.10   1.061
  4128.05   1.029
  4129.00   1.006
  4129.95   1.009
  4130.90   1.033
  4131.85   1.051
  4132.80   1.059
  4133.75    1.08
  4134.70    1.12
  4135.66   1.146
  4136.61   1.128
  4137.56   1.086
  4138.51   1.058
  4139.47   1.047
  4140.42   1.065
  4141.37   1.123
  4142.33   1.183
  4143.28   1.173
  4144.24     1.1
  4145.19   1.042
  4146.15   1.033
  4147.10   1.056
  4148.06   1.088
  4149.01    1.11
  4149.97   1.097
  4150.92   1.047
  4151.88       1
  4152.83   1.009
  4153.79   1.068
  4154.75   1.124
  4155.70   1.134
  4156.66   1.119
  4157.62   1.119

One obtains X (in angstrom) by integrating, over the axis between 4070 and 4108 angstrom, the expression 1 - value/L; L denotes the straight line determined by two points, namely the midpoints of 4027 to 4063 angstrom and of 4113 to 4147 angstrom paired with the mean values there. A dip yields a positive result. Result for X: 1.3 angstrom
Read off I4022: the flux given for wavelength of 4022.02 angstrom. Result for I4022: 1.223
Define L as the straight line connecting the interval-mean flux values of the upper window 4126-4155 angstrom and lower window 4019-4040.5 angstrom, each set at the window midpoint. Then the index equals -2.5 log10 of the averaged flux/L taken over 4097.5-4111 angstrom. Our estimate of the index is 0.22 mag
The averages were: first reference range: 1.13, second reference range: 1.07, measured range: 0.894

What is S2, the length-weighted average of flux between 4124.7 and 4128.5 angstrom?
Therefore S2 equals 1.06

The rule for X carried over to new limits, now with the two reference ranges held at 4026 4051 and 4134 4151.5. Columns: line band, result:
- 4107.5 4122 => 0.17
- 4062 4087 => -1.99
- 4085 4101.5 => 1.08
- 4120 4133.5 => 0.72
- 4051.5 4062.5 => -0.01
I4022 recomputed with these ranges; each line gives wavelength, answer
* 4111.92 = 1.152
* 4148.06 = 1.088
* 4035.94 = 1.061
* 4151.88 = 1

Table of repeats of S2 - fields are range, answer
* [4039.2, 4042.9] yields 1.26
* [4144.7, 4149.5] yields 1.07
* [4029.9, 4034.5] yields 1.07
